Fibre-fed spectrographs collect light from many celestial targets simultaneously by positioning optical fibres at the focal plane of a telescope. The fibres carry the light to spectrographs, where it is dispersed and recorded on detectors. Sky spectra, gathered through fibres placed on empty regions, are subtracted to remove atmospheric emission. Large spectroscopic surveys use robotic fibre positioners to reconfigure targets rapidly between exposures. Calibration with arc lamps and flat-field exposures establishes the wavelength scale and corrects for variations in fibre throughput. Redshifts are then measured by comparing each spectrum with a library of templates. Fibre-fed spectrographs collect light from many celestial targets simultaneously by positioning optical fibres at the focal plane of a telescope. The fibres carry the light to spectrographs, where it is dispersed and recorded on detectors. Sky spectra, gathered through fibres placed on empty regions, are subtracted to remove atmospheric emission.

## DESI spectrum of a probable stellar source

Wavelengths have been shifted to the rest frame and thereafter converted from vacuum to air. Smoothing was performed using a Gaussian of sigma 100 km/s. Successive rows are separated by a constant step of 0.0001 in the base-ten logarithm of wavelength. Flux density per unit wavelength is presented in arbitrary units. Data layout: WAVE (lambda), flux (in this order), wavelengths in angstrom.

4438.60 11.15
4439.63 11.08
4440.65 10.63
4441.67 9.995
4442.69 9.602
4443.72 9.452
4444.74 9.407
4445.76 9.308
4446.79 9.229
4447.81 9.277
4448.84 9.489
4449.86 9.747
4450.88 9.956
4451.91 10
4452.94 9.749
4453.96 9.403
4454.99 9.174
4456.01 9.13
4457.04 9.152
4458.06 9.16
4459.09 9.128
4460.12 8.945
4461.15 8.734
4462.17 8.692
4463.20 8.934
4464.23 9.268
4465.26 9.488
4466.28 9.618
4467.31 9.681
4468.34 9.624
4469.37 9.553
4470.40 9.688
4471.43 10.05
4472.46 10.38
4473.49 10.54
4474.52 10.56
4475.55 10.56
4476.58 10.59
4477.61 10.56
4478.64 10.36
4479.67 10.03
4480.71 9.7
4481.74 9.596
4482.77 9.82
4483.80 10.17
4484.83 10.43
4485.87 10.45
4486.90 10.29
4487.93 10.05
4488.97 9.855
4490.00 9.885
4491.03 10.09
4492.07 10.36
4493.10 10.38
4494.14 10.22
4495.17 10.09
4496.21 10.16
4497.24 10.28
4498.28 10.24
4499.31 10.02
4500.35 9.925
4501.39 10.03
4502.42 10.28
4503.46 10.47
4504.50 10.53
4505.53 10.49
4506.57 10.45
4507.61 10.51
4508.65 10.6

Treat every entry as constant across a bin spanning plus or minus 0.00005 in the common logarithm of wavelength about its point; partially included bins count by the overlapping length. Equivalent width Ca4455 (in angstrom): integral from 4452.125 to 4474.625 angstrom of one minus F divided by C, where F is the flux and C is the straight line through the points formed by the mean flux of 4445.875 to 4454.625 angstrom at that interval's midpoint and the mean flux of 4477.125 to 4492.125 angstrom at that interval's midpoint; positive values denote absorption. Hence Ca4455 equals 0.71 angstrom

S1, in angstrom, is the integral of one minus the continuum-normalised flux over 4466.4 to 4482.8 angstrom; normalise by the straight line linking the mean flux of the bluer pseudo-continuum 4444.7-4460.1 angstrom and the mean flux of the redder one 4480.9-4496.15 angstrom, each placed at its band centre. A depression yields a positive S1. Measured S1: -0.4 angstrom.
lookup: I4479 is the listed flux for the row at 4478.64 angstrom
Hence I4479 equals 10.36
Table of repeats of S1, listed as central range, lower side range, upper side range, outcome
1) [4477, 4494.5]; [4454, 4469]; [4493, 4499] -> -0.4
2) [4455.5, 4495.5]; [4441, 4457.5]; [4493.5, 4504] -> 0.1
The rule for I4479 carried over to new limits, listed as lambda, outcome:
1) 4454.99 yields 9.174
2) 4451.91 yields 10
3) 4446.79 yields 9.229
